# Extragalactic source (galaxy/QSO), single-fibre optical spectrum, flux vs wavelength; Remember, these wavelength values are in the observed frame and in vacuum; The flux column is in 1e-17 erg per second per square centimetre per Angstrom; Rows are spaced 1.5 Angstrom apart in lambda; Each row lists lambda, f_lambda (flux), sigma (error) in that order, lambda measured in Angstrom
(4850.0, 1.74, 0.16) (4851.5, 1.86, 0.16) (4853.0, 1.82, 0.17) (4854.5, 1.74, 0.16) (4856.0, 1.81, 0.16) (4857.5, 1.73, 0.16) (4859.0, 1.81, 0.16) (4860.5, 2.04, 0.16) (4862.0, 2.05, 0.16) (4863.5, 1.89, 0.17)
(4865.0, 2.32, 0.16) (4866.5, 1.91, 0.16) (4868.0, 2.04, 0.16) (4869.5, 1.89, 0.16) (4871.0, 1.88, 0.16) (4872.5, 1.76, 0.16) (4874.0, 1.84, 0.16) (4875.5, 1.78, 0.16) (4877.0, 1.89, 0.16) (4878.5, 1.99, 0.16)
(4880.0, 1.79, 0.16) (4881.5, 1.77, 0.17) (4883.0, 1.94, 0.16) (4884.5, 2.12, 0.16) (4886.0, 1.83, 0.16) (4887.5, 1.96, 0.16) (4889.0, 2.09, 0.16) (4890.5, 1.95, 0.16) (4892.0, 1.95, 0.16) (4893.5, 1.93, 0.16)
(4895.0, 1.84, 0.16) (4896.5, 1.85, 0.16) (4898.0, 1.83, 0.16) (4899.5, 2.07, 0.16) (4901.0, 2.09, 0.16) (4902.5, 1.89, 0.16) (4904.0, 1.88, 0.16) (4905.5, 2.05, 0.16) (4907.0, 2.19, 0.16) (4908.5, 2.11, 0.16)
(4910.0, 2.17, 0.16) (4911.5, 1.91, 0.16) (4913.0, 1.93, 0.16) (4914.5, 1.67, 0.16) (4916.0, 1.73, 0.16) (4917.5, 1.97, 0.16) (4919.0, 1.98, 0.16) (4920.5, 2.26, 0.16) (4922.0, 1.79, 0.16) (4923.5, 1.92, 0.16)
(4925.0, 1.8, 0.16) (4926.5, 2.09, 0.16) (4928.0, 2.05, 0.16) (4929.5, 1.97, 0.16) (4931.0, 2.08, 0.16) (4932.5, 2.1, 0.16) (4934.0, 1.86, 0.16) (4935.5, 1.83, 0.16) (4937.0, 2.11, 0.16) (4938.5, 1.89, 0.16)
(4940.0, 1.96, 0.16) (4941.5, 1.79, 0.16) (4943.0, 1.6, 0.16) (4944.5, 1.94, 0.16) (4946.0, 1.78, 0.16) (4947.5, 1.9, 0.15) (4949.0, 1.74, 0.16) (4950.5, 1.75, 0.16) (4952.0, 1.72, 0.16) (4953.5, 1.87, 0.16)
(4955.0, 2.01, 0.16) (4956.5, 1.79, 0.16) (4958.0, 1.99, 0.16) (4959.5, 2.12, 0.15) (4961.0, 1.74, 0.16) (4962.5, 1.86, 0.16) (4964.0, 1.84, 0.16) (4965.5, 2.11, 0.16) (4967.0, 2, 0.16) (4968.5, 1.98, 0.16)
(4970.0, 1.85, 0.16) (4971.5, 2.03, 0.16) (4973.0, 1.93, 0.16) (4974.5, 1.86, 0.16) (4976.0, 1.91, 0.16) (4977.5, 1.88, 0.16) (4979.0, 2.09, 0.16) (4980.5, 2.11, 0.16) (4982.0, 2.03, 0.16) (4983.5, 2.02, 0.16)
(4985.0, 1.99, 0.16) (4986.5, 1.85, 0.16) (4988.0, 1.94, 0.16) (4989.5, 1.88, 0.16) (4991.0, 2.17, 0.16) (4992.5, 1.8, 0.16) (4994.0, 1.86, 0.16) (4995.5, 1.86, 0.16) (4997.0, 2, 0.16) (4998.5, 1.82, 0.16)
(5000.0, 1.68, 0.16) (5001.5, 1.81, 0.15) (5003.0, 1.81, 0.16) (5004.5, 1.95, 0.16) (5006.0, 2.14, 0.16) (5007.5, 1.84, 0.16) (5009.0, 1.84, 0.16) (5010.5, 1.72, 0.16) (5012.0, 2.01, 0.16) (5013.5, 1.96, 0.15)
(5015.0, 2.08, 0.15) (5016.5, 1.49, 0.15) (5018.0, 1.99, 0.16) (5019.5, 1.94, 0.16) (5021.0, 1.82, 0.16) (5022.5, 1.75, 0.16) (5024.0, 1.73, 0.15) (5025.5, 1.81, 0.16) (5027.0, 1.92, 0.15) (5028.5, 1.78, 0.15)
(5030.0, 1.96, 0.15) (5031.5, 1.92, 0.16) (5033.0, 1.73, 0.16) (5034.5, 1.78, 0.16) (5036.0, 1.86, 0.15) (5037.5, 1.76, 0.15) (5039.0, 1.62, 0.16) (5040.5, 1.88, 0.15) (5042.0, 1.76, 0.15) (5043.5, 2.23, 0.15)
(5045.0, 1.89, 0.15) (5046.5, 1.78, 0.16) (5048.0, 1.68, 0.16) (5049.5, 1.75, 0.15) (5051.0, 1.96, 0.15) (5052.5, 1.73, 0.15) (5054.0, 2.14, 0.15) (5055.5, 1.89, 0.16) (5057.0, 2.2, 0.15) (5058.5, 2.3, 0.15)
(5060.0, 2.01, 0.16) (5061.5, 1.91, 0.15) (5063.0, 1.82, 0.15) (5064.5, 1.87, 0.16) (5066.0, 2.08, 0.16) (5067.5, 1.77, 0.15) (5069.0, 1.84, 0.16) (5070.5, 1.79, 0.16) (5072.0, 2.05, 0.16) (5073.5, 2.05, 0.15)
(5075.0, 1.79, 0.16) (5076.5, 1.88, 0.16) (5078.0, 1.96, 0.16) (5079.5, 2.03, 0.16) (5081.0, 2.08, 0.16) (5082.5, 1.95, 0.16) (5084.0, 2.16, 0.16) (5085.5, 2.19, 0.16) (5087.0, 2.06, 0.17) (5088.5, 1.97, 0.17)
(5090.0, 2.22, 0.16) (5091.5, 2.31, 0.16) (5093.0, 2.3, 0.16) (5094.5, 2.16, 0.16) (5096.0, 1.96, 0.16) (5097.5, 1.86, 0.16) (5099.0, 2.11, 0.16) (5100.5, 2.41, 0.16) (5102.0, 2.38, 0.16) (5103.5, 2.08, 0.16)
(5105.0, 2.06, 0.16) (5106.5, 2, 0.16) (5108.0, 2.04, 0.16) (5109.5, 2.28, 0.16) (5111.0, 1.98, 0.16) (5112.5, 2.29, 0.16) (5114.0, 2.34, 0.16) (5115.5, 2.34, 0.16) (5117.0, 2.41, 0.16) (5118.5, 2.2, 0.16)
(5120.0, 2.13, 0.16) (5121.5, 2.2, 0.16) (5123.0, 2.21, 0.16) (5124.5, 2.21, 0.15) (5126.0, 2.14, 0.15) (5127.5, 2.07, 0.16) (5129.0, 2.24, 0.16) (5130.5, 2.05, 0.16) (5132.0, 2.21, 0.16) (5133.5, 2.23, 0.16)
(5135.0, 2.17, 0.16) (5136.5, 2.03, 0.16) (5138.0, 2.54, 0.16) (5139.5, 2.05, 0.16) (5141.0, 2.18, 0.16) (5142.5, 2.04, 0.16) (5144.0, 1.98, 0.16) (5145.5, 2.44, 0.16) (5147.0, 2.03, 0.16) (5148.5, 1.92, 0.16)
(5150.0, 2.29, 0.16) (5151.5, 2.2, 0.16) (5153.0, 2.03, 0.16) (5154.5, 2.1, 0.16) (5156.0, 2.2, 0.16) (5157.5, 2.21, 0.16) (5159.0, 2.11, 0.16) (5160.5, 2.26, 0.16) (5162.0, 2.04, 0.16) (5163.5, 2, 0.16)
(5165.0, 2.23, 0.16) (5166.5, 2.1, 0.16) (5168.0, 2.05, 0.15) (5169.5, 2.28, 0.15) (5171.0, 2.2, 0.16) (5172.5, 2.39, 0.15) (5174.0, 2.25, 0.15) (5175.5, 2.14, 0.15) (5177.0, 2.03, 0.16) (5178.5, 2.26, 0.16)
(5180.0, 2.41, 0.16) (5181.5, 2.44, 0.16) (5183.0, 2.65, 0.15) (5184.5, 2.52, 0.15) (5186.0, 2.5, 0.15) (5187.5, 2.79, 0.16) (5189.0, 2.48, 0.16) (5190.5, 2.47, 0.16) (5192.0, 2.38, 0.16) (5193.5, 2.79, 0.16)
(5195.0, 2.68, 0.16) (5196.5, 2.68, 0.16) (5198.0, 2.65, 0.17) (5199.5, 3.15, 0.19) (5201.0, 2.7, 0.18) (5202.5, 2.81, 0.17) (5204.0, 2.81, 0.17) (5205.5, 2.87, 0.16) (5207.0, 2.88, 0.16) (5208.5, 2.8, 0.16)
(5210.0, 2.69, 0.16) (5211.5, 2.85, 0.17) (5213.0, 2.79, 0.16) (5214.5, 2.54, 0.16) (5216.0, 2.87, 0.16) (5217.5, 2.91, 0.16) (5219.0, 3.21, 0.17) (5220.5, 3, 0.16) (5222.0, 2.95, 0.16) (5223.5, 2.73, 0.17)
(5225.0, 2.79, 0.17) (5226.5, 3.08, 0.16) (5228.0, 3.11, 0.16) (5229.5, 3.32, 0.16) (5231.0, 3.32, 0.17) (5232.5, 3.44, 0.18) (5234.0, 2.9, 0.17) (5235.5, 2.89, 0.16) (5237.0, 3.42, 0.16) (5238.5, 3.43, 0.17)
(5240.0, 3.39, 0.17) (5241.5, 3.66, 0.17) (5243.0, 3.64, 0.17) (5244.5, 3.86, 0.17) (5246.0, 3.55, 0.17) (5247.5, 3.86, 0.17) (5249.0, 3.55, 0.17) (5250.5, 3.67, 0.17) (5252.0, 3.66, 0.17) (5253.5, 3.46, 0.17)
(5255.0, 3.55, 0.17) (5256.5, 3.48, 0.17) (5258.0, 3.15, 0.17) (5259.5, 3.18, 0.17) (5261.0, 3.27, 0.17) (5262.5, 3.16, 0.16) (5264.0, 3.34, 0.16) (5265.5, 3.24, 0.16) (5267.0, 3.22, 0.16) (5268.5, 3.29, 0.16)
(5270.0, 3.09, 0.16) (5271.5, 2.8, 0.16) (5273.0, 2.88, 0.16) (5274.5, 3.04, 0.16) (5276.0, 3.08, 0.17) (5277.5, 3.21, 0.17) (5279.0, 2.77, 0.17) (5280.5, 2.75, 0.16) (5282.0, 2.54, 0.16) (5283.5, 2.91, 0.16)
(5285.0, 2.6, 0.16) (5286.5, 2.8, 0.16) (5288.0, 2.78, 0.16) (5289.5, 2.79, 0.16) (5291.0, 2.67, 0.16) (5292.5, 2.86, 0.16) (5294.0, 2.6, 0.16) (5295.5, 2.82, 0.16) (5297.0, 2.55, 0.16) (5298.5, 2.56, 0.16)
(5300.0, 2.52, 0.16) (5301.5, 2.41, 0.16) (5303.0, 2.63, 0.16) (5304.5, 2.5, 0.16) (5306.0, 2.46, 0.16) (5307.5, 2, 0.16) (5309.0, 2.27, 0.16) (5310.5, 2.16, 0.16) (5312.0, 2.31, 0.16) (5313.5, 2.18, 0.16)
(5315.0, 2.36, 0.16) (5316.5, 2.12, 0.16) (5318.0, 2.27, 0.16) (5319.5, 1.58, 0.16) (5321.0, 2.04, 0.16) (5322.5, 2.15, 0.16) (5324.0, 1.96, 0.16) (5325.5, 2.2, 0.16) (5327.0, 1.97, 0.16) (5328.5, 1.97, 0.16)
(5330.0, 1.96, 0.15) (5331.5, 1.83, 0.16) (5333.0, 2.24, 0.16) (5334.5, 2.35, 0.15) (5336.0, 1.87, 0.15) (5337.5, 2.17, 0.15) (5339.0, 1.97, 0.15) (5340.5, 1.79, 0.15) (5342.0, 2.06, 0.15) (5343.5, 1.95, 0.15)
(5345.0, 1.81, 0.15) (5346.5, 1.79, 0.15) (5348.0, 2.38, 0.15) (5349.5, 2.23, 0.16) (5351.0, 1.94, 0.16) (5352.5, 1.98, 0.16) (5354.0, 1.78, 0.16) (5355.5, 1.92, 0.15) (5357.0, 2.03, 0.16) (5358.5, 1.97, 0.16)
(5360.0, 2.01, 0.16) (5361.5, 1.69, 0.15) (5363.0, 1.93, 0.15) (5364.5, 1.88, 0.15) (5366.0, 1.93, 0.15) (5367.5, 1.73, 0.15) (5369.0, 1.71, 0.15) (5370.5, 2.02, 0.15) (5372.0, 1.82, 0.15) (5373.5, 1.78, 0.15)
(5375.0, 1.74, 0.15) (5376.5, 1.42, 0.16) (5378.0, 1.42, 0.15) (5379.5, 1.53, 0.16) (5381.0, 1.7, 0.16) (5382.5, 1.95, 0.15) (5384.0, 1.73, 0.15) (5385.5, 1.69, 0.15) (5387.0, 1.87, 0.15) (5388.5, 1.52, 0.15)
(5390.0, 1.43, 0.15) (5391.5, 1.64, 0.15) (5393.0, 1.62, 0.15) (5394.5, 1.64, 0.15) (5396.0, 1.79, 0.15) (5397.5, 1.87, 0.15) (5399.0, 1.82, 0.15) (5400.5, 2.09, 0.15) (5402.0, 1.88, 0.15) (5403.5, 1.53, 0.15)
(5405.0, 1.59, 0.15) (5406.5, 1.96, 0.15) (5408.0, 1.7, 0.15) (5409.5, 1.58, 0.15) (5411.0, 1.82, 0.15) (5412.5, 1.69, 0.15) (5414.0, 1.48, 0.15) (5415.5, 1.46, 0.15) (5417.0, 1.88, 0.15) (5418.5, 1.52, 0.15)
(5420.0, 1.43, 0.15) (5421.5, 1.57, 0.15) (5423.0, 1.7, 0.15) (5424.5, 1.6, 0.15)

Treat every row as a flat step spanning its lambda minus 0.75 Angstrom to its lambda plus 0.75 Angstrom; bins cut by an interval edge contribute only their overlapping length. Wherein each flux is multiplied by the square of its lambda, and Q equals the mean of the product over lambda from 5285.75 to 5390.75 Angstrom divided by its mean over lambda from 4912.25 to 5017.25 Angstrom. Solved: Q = 1.25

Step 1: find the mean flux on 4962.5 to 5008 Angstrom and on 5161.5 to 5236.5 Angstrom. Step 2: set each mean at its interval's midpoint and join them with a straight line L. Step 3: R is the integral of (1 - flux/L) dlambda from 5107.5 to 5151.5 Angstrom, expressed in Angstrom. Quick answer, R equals 4.38 Angstrom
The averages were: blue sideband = 1.93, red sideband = 2.66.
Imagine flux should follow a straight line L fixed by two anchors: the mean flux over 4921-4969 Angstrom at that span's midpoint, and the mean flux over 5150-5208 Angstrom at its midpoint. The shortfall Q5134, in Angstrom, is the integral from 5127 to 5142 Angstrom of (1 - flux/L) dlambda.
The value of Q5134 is 0.9 Angstrom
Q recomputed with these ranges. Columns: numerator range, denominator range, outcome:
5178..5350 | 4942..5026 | 1.61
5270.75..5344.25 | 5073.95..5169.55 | 1.20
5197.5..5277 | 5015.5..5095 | 1.75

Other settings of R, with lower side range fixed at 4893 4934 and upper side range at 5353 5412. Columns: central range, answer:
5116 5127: -1.98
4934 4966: 1.31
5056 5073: -0.59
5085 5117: -4.74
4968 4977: 0.08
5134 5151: -2.61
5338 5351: -1.59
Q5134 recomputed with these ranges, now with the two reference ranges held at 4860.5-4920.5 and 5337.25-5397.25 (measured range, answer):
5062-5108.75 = -3.5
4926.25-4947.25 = 0.1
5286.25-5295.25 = -4.4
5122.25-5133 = -1.6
